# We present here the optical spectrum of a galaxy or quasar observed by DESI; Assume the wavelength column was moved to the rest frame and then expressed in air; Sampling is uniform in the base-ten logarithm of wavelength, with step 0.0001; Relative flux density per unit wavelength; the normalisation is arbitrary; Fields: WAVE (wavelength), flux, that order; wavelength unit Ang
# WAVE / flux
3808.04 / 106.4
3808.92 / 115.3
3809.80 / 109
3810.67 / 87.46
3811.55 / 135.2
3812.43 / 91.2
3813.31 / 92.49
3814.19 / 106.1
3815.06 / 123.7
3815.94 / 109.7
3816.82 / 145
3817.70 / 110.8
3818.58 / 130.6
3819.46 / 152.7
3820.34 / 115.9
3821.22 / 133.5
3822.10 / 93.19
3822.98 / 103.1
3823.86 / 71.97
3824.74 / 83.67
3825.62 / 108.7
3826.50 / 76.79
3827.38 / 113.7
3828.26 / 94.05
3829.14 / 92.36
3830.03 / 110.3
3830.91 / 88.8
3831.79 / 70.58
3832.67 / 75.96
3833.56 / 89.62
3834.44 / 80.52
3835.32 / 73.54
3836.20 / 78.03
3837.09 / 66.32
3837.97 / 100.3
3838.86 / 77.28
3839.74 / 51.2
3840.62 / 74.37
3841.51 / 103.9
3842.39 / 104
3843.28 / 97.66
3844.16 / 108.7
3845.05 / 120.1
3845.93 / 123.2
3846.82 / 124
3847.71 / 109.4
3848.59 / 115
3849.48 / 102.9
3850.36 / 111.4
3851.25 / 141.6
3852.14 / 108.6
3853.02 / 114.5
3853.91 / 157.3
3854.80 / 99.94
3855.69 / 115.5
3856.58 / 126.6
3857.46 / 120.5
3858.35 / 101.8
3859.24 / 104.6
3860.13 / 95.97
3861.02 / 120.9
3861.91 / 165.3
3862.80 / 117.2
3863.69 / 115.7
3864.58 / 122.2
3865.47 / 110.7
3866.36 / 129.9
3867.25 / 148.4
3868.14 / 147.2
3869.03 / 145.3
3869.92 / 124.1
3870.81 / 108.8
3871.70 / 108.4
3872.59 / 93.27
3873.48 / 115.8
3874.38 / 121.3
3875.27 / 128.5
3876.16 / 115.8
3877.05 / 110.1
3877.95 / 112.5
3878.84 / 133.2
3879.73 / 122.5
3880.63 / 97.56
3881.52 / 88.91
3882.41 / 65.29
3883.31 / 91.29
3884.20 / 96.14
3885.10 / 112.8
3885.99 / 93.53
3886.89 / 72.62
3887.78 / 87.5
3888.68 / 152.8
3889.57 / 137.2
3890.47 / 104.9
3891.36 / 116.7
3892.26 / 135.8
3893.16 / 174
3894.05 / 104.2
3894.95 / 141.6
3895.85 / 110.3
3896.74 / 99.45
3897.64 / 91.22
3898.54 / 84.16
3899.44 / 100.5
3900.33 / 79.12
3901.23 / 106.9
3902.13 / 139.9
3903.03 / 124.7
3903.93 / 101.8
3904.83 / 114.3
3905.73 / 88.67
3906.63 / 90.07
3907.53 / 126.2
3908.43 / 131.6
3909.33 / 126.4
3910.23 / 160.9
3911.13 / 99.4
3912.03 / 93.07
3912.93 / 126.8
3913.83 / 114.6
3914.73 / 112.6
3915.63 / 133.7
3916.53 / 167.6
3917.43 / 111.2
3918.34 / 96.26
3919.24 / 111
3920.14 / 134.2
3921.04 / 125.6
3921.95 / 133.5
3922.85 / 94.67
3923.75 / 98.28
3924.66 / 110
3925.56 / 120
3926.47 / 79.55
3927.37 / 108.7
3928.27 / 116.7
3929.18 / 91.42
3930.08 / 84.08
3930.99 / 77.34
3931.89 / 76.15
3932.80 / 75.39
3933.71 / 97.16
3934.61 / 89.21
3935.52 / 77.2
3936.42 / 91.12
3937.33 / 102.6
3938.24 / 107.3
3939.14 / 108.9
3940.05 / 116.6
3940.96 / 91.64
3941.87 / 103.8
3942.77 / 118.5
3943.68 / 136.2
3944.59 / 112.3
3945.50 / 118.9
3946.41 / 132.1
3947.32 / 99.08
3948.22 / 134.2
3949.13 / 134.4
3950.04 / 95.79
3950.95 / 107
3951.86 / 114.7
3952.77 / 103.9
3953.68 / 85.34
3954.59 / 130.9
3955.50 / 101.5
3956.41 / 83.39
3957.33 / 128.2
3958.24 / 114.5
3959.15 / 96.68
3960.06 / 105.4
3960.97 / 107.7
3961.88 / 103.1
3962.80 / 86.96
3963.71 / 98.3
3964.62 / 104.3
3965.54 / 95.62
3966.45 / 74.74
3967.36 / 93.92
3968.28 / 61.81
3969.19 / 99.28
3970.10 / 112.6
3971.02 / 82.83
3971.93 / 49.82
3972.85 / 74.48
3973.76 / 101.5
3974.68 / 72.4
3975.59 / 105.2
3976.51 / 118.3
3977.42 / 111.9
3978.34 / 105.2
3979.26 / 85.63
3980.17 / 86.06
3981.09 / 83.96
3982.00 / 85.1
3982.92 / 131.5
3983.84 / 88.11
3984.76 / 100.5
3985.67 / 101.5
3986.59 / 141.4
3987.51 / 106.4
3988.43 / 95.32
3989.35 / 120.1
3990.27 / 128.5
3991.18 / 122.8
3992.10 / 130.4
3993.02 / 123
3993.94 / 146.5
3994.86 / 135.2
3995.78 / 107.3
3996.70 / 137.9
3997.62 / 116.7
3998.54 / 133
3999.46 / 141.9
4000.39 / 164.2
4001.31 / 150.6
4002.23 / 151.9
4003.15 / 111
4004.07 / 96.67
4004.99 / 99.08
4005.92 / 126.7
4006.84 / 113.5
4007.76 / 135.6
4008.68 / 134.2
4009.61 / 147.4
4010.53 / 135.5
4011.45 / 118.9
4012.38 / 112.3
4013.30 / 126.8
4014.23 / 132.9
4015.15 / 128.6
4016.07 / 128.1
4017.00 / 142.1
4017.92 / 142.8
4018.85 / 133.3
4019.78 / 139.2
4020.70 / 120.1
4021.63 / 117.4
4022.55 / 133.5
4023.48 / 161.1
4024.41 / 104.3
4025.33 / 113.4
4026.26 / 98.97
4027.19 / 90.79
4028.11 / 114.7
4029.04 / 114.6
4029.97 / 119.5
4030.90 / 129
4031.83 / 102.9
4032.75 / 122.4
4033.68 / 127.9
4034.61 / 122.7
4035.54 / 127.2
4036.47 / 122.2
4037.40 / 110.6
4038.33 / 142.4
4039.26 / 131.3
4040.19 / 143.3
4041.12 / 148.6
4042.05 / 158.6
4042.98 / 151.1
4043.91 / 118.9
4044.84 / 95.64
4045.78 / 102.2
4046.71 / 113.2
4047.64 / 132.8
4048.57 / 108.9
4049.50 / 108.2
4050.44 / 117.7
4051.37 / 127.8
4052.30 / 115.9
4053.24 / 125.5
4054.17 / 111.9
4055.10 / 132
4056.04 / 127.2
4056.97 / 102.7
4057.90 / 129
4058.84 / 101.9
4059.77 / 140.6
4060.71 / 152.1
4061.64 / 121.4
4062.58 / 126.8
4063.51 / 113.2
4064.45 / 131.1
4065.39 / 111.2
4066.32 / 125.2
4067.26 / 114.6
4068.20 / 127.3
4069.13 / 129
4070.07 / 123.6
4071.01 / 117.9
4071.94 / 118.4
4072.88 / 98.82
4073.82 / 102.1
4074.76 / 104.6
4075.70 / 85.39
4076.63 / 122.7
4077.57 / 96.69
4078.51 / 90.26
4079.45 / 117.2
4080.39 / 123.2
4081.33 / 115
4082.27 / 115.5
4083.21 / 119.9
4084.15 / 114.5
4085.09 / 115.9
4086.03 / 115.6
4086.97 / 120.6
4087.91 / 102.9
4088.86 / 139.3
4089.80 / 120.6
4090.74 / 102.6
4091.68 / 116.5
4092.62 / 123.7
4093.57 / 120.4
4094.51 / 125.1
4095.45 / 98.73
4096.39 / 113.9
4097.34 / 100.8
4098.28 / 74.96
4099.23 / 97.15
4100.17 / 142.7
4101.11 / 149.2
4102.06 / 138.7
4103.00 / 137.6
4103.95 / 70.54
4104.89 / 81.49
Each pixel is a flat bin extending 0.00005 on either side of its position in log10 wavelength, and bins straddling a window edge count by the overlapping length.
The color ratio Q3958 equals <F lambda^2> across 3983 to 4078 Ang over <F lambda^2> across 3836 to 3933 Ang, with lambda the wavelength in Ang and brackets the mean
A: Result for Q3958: 1.2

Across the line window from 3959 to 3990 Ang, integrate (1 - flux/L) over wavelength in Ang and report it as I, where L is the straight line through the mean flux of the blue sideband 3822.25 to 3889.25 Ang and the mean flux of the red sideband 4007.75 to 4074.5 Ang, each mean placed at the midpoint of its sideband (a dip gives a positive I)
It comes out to 5.4 Ang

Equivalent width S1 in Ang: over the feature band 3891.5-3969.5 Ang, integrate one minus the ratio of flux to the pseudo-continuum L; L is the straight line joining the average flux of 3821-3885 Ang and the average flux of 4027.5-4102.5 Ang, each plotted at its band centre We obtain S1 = 2.1 Ang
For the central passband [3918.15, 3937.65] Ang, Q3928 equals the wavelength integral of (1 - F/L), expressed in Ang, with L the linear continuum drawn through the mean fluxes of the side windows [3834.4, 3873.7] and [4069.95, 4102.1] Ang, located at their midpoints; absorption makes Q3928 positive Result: 2.13 Ang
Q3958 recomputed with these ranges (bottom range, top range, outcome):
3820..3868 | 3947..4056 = 1.19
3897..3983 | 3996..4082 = 1.24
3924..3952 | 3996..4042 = 1.27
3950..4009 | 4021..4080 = 1.14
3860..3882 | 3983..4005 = 1.09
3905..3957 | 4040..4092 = 1.17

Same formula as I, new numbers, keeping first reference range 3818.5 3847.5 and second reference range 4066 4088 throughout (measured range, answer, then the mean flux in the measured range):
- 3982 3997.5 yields -1.7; 119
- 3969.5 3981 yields 1.5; 92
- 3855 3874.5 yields -4.4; 121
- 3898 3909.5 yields -0.8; 108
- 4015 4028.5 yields -1.9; 125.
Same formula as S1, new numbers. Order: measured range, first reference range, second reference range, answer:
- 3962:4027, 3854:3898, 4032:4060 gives 3.7 Ang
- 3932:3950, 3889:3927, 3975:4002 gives 1.5 Ang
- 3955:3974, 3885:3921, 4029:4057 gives 4.0 Ang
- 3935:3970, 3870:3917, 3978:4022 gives 3.9 Ang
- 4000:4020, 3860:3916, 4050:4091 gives -2.3 Ang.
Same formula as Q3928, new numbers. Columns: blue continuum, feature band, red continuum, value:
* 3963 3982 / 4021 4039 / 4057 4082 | -2.3 Ang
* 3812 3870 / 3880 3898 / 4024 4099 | 0.2 Ang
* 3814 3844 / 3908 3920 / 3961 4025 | -1.8 Ang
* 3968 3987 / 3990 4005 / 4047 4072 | -4.2 Ang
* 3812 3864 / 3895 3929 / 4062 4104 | -1.4 Ang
